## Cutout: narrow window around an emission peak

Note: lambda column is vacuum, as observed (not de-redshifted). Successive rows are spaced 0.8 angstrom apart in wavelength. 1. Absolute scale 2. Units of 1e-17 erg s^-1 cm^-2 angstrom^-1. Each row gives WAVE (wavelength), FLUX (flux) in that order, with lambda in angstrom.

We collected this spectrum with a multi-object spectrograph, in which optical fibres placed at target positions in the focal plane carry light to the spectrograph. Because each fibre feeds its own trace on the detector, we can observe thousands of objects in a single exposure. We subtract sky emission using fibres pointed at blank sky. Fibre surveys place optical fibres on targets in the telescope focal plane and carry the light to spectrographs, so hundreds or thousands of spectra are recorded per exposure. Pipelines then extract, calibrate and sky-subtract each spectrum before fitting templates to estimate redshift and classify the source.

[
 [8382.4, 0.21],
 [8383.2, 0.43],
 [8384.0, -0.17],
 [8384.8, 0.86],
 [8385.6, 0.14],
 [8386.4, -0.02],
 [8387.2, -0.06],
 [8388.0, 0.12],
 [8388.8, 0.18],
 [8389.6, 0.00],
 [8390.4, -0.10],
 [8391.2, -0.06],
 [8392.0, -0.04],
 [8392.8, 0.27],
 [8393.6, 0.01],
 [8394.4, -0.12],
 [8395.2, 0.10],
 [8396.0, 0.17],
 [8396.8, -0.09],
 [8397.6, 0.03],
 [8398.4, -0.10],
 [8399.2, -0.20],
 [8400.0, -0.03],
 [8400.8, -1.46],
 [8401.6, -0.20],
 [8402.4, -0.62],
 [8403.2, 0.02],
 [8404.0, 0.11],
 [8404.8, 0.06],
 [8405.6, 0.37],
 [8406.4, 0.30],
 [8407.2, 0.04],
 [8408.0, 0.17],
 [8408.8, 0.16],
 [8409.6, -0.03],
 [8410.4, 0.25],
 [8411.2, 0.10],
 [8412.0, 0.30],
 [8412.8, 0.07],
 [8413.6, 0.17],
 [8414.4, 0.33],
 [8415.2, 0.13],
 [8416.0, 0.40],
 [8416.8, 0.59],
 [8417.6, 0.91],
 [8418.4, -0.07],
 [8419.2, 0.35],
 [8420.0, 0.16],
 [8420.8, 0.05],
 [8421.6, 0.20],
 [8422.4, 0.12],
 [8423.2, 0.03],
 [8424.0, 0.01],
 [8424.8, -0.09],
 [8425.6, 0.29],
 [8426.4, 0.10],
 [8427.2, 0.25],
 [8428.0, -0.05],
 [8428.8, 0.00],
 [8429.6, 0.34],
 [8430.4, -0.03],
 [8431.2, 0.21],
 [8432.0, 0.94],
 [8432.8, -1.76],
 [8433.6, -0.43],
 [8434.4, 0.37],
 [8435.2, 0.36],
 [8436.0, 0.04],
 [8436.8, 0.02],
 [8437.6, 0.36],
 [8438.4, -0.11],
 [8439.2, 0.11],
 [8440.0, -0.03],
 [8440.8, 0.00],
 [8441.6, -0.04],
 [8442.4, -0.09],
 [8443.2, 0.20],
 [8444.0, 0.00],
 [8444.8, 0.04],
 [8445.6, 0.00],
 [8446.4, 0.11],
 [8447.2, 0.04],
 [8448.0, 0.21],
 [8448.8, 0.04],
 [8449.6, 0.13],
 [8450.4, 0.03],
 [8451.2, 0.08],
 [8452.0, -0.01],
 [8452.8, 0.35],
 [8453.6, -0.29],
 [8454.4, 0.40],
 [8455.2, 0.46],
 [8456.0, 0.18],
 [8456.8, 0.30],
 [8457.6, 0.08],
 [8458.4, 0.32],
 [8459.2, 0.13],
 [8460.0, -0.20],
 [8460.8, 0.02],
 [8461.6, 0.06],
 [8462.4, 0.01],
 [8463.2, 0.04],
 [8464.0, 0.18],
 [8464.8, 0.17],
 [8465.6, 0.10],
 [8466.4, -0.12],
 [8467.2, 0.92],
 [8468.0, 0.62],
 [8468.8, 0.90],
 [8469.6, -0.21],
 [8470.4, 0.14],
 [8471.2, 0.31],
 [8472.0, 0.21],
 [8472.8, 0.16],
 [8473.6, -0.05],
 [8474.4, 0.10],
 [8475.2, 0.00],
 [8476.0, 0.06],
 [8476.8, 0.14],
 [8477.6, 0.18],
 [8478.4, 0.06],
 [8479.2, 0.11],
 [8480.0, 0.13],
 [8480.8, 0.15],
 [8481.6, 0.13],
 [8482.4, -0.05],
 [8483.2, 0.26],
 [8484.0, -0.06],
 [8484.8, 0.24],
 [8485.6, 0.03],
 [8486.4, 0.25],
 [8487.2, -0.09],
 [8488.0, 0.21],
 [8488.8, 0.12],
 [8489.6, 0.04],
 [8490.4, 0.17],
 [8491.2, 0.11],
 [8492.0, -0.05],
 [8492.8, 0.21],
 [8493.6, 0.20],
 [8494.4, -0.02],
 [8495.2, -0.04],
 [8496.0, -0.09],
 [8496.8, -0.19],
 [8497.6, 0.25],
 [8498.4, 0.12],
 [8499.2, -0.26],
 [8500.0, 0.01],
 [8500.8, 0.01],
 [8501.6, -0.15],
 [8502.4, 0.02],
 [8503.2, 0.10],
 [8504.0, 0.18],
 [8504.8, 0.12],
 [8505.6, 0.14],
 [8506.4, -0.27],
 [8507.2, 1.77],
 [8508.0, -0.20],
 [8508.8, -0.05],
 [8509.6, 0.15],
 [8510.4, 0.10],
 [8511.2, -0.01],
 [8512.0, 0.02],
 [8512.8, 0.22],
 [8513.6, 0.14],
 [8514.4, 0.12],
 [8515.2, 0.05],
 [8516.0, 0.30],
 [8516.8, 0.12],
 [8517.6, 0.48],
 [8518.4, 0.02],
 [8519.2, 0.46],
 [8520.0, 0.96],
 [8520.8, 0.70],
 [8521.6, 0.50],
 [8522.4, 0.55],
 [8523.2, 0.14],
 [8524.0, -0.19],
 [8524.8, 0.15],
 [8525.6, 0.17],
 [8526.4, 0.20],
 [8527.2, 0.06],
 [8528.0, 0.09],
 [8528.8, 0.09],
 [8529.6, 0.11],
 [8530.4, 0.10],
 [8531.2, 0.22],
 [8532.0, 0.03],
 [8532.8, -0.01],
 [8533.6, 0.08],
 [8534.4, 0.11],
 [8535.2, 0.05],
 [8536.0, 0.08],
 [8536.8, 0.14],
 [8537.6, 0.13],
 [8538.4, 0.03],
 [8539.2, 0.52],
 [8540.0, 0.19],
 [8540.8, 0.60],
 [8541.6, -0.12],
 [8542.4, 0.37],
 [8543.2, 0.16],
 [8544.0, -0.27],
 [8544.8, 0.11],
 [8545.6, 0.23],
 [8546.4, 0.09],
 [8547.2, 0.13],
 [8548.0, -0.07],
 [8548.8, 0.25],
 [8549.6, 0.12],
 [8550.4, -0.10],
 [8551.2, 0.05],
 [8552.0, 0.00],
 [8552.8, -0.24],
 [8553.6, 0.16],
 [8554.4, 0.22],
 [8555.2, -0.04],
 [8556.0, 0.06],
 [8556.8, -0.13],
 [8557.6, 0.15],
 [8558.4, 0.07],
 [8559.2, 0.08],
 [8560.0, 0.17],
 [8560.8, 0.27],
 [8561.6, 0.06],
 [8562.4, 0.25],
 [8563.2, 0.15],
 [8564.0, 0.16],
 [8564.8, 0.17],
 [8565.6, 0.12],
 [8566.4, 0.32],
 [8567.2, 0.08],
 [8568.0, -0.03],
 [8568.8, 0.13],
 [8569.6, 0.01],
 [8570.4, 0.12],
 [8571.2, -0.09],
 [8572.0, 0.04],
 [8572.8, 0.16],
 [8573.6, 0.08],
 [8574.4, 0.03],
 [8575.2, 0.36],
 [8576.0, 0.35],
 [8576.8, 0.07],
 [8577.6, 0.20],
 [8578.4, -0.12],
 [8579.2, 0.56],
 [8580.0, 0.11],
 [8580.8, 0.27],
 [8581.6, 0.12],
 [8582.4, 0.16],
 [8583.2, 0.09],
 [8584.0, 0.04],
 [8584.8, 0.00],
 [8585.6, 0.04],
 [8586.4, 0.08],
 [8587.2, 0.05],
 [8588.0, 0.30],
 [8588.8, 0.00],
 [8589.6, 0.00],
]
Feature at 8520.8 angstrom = Hgamma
